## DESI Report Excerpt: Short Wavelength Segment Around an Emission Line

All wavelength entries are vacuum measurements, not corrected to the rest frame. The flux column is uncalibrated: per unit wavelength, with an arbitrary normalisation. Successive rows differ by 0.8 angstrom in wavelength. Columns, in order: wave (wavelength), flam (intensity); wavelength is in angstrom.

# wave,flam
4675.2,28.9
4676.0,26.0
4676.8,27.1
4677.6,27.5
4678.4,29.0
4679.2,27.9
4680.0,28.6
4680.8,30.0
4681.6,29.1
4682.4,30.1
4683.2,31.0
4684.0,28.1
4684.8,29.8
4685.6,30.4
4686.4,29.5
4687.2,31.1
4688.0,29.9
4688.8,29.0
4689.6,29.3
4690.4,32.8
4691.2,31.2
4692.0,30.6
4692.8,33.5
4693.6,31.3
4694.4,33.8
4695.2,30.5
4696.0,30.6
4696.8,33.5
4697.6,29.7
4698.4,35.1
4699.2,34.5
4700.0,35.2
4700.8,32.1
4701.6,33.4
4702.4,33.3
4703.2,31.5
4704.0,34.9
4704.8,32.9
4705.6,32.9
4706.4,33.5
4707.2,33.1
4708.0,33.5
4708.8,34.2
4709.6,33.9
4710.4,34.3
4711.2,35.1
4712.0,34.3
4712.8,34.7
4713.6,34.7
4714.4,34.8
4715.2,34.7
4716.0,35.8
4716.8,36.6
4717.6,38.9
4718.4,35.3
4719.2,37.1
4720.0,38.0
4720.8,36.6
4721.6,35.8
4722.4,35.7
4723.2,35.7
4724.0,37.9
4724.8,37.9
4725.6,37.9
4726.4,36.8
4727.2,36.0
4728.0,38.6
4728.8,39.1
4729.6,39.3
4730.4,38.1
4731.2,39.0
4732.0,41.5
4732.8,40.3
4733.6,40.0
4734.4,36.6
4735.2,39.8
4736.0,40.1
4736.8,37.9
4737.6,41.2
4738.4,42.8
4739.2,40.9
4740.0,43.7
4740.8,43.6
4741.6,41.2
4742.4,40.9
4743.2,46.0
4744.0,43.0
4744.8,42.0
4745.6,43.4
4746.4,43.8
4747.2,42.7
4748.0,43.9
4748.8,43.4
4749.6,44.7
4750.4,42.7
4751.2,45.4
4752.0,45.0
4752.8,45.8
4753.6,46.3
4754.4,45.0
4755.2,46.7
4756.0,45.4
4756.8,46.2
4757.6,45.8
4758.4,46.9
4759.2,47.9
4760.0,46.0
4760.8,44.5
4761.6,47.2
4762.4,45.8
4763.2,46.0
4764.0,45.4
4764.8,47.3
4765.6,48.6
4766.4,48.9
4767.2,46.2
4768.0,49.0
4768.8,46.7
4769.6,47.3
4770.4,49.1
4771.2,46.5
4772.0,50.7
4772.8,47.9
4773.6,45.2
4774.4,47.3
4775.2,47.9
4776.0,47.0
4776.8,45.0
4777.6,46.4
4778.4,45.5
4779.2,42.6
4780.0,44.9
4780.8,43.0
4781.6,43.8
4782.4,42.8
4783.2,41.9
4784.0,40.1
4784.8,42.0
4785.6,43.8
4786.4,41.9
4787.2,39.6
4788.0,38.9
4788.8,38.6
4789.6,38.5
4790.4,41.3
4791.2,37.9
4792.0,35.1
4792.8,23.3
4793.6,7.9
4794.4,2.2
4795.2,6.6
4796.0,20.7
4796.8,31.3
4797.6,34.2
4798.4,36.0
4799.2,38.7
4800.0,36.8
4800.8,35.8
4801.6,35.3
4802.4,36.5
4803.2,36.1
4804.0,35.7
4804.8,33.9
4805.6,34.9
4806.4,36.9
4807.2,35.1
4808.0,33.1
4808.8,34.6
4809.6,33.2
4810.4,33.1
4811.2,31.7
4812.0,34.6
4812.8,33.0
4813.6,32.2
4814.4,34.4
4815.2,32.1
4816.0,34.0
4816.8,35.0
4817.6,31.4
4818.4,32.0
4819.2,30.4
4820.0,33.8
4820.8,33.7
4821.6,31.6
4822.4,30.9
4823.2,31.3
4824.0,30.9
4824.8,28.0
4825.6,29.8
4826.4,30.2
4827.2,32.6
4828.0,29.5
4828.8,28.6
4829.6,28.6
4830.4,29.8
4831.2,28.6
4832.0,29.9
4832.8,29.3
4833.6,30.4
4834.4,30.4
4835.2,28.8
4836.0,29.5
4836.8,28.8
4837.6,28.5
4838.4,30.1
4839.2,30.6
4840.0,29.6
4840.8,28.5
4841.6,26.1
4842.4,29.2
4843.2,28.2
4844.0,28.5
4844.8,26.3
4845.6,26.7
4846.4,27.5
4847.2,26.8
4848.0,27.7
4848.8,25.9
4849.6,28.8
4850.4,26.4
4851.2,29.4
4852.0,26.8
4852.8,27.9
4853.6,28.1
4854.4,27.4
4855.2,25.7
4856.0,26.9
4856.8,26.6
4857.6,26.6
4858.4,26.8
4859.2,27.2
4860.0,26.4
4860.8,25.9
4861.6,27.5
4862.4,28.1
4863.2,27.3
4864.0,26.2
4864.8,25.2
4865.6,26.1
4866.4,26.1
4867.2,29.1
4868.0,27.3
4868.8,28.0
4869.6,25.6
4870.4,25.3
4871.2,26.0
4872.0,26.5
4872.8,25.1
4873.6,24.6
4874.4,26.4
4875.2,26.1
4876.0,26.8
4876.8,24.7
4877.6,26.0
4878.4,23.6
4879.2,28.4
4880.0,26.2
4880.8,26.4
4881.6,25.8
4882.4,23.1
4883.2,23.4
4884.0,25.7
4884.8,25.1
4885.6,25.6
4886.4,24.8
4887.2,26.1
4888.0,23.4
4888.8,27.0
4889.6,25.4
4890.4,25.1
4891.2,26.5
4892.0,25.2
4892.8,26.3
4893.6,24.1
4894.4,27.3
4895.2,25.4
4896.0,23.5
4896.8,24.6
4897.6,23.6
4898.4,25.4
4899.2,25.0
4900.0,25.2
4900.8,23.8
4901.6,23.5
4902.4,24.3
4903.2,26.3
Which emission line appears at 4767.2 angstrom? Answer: C IV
